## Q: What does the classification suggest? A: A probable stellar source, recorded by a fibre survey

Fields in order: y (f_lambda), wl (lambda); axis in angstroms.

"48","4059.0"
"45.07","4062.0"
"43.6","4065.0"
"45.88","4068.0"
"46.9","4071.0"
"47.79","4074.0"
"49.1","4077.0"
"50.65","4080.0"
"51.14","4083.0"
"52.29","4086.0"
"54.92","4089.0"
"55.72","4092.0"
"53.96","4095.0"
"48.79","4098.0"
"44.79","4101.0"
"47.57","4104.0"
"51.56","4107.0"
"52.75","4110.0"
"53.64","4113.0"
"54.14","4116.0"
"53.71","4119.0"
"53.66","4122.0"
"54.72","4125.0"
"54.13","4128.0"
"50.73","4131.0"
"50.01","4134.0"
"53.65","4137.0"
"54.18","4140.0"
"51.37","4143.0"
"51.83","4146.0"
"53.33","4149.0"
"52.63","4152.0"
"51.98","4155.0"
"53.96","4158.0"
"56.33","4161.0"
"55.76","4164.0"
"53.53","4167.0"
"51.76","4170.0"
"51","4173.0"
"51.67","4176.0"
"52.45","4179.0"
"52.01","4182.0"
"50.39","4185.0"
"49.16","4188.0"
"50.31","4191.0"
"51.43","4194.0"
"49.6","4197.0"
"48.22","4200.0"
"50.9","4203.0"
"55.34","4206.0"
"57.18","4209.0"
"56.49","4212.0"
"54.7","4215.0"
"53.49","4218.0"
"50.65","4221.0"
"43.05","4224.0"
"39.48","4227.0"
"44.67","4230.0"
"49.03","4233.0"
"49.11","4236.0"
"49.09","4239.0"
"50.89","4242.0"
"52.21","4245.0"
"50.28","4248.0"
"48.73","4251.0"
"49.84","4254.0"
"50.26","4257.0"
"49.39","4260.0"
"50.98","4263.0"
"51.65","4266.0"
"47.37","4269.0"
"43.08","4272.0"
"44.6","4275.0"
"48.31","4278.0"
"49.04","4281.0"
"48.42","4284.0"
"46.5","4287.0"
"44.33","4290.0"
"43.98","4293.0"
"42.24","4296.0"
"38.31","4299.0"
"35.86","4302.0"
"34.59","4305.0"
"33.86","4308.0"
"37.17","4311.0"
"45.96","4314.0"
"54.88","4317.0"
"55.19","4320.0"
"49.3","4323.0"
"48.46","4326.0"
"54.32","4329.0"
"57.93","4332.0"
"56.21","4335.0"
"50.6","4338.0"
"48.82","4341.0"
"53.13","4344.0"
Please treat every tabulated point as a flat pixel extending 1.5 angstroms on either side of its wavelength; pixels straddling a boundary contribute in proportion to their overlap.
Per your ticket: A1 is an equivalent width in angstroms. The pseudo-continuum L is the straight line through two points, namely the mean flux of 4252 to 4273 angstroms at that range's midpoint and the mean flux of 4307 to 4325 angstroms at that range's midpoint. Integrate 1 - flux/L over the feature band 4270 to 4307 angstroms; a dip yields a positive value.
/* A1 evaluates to 3.6 angstroms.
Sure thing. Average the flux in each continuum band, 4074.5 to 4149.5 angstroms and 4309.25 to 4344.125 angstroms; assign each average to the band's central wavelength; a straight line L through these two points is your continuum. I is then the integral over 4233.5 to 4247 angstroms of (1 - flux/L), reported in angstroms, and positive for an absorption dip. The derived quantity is 0.3 angstroms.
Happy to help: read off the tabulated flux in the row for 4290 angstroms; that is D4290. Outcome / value 44.33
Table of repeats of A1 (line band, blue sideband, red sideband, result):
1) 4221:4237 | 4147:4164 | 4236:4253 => 1.67 angstroms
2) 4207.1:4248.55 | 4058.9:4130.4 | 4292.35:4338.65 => -1.84 angstroms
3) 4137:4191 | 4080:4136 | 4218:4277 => -2.09 angstroms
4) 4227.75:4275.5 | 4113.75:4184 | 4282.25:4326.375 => -1.87 angstroms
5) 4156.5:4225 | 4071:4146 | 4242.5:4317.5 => -4.76 angstroms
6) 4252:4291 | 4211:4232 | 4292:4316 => -4.59 angstroms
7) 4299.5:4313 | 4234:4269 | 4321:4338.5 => 4.18 angstroms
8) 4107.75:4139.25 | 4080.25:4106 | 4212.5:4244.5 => -1.55 angstroms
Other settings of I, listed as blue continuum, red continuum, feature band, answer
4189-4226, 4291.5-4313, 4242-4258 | -1.7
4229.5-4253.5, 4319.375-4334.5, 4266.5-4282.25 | 1.3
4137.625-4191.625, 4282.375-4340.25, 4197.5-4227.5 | -0.5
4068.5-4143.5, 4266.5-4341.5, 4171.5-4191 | -0.6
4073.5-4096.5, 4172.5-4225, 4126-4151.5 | -0.3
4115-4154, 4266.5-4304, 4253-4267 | -1.4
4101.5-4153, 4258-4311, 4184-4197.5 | -0.3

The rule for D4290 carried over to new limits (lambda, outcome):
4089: 54.92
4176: 51.67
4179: 52.45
